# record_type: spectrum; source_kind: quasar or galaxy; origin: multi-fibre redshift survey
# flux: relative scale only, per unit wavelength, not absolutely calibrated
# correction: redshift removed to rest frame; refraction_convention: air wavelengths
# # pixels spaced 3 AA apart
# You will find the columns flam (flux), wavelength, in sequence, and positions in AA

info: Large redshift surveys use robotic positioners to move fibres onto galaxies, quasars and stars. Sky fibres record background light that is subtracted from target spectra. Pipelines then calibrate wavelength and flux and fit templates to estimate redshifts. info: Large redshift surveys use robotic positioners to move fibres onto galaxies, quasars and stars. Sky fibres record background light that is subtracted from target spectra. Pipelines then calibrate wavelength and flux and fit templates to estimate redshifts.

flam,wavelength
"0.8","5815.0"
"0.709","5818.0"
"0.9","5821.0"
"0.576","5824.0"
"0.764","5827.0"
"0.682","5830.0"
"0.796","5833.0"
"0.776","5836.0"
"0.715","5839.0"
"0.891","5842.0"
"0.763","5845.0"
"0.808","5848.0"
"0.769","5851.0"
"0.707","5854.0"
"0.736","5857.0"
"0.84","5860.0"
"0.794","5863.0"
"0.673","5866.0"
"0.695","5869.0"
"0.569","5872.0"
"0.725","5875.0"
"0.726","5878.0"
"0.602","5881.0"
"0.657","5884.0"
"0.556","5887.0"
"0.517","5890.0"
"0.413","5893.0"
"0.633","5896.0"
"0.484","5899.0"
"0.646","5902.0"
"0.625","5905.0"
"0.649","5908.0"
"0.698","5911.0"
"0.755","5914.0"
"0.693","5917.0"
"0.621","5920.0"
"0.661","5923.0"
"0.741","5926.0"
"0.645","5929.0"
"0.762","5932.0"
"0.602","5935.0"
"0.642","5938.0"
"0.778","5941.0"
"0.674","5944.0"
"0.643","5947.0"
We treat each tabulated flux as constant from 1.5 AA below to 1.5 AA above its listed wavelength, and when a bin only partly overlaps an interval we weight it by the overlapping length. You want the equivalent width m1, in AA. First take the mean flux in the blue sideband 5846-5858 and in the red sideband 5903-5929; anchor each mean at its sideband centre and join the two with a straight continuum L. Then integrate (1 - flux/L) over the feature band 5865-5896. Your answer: 4.7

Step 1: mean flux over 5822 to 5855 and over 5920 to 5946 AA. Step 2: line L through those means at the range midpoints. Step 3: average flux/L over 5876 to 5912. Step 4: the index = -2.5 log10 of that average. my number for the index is 0.18 mag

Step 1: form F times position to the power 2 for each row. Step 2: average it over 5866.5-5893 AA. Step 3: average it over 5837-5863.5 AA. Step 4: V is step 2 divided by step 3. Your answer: 0.80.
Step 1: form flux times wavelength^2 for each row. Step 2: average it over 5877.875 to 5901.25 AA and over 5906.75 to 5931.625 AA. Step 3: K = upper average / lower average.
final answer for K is 1.2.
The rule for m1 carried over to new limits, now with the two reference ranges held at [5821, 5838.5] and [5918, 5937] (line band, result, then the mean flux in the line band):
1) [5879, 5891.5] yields 2.0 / 0.589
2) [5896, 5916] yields 1.2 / 0.643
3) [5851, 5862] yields -0.7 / 0.764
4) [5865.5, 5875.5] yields 0.7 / 0.659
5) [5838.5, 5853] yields -1.4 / 0.791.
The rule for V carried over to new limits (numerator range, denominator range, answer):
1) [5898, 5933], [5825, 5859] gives 0.90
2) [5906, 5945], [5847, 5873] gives 0.96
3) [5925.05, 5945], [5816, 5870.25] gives 0.94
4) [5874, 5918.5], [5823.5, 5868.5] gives 0.84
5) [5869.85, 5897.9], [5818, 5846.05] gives 0.80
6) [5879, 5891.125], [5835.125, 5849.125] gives 0.76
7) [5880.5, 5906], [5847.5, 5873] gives 0.78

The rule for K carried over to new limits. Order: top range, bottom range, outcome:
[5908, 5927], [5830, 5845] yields 0.91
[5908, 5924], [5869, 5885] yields 1.05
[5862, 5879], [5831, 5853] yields 0.89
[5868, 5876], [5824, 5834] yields 0.93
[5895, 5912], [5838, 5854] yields 0.81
